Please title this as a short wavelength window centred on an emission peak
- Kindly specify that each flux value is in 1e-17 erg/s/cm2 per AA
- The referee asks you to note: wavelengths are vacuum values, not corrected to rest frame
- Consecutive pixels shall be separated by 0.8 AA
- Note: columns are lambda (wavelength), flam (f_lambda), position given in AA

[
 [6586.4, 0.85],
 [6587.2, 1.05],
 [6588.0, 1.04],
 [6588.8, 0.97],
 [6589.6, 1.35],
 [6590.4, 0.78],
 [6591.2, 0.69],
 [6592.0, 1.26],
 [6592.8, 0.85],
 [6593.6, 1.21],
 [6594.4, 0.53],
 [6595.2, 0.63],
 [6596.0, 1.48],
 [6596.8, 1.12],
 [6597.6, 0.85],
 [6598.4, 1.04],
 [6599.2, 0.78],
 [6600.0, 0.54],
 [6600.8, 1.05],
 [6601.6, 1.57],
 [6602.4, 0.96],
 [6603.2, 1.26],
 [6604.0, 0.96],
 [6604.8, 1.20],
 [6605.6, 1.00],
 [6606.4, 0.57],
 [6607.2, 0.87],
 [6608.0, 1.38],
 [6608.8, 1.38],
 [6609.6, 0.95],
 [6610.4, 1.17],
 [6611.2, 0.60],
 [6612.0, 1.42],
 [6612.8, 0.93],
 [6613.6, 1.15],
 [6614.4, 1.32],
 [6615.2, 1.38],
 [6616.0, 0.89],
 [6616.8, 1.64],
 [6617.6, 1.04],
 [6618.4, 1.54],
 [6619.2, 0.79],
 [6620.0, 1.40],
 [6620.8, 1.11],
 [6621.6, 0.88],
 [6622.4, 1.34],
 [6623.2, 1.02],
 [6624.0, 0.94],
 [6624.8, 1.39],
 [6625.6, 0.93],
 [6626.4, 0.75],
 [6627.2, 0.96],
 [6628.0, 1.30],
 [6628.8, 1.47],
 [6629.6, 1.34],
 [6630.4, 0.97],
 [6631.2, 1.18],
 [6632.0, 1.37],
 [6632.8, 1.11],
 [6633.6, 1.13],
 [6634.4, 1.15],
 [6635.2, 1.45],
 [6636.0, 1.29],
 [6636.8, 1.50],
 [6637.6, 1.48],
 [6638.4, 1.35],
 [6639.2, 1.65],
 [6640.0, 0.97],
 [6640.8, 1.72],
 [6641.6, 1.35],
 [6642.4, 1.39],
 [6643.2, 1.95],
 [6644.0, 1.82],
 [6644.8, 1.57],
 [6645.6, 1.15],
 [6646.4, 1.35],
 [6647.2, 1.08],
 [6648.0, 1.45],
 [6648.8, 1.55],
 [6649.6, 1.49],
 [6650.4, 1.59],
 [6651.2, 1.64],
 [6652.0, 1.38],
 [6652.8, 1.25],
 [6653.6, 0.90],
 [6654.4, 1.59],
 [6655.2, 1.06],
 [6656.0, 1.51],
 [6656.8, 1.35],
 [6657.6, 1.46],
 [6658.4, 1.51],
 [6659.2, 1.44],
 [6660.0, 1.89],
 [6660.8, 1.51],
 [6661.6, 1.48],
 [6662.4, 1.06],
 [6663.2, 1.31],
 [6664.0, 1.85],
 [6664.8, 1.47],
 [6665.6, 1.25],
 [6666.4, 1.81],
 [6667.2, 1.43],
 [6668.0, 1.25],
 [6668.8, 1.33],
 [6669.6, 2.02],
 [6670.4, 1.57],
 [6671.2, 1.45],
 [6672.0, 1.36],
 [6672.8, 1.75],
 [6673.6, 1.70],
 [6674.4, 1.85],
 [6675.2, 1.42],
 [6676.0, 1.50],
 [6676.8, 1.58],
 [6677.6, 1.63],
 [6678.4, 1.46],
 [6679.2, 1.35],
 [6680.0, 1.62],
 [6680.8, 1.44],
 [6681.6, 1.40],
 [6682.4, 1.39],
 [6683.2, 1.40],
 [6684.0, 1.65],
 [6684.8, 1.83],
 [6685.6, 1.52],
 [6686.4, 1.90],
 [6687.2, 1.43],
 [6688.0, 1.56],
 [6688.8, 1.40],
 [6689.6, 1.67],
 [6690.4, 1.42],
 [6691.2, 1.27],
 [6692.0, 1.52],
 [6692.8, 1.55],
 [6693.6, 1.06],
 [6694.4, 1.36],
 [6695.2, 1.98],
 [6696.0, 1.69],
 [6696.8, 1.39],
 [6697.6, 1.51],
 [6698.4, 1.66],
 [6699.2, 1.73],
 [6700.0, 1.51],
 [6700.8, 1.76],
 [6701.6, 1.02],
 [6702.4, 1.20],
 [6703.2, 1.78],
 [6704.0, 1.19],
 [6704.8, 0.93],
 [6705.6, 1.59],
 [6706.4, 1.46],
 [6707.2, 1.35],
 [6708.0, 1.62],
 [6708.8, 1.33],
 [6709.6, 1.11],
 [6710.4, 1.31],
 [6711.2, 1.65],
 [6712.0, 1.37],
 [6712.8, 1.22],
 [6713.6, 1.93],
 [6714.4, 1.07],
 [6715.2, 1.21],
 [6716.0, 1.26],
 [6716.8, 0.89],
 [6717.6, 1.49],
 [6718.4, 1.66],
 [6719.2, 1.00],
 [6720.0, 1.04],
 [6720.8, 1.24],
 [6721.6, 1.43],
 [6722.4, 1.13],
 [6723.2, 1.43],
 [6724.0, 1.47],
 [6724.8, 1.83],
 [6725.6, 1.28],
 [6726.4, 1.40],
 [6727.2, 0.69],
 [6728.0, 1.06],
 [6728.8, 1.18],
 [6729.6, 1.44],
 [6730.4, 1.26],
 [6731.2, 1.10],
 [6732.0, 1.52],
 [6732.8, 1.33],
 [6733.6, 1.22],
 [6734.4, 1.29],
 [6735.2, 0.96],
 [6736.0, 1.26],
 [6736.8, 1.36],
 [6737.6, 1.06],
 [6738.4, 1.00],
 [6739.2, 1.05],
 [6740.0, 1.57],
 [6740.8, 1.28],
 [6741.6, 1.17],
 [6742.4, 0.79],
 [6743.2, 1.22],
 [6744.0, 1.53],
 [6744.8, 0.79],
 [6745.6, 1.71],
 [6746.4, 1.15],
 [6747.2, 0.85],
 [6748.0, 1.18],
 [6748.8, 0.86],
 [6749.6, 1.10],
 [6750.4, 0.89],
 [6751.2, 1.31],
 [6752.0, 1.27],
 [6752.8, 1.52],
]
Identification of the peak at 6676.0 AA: Mg II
